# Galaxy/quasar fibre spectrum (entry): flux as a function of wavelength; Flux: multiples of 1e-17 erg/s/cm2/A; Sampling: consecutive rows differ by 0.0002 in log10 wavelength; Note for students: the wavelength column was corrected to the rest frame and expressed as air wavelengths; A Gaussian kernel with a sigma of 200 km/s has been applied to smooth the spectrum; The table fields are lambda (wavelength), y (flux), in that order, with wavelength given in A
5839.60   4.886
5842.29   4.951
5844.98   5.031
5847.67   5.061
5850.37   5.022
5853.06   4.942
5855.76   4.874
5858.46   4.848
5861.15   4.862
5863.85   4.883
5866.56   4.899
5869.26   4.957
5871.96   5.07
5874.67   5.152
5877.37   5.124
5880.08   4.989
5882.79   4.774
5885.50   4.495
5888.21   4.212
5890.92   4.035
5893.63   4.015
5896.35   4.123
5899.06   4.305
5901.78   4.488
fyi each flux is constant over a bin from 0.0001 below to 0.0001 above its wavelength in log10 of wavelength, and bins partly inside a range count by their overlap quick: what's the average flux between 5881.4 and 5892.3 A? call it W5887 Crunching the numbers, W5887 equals 4.38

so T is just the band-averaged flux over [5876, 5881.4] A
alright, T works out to 5.06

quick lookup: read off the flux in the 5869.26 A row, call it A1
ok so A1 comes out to 4.957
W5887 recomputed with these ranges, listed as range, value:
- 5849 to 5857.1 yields 4.94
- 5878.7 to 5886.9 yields 4.75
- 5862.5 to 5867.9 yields 4.88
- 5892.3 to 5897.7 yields 4.07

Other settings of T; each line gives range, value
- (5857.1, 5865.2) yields 4.87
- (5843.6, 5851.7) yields 5.04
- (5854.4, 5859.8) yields 4.86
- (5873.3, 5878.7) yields 5.14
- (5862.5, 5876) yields 4.99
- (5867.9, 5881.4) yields 5.06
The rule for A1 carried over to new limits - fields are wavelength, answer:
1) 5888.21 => 4.212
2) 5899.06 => 4.305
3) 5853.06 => 4.942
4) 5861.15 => 4.862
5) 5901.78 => 4.488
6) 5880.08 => 4.989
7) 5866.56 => 4.899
